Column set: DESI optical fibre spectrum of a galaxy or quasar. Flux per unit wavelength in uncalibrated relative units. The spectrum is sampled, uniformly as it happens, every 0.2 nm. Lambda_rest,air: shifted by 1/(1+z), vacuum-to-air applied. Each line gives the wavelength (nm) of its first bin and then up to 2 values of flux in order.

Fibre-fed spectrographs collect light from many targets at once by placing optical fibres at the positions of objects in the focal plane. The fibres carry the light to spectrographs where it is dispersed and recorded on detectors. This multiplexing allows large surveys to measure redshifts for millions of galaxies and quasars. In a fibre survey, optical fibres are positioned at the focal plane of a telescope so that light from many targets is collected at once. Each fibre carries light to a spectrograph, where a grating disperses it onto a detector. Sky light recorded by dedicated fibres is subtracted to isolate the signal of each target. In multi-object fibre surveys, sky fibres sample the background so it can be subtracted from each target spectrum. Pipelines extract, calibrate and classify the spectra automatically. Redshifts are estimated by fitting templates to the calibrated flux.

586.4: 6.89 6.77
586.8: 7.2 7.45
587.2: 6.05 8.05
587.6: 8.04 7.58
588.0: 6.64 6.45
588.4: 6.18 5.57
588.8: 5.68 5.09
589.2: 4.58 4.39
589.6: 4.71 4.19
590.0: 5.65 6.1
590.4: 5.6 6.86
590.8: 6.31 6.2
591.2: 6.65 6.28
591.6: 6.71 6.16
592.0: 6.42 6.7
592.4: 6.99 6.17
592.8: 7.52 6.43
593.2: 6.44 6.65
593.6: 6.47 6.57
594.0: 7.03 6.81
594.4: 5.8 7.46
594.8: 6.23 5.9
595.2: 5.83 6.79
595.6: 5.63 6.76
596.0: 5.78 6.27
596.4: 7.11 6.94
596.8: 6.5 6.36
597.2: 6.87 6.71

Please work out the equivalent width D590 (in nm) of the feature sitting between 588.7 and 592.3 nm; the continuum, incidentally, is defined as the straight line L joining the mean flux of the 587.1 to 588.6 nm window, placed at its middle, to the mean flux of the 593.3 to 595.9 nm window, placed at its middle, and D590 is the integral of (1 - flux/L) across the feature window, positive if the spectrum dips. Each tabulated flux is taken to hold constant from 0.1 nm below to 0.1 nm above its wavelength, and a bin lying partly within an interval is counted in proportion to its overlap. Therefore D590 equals 0.496 nm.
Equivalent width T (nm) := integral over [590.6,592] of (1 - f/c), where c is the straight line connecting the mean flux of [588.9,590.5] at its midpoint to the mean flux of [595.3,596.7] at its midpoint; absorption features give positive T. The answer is -0.26 nm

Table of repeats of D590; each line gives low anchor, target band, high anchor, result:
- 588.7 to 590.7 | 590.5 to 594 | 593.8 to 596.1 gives -0.461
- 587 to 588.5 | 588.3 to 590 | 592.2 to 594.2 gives 0.456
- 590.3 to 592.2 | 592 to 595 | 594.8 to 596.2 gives -0.183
